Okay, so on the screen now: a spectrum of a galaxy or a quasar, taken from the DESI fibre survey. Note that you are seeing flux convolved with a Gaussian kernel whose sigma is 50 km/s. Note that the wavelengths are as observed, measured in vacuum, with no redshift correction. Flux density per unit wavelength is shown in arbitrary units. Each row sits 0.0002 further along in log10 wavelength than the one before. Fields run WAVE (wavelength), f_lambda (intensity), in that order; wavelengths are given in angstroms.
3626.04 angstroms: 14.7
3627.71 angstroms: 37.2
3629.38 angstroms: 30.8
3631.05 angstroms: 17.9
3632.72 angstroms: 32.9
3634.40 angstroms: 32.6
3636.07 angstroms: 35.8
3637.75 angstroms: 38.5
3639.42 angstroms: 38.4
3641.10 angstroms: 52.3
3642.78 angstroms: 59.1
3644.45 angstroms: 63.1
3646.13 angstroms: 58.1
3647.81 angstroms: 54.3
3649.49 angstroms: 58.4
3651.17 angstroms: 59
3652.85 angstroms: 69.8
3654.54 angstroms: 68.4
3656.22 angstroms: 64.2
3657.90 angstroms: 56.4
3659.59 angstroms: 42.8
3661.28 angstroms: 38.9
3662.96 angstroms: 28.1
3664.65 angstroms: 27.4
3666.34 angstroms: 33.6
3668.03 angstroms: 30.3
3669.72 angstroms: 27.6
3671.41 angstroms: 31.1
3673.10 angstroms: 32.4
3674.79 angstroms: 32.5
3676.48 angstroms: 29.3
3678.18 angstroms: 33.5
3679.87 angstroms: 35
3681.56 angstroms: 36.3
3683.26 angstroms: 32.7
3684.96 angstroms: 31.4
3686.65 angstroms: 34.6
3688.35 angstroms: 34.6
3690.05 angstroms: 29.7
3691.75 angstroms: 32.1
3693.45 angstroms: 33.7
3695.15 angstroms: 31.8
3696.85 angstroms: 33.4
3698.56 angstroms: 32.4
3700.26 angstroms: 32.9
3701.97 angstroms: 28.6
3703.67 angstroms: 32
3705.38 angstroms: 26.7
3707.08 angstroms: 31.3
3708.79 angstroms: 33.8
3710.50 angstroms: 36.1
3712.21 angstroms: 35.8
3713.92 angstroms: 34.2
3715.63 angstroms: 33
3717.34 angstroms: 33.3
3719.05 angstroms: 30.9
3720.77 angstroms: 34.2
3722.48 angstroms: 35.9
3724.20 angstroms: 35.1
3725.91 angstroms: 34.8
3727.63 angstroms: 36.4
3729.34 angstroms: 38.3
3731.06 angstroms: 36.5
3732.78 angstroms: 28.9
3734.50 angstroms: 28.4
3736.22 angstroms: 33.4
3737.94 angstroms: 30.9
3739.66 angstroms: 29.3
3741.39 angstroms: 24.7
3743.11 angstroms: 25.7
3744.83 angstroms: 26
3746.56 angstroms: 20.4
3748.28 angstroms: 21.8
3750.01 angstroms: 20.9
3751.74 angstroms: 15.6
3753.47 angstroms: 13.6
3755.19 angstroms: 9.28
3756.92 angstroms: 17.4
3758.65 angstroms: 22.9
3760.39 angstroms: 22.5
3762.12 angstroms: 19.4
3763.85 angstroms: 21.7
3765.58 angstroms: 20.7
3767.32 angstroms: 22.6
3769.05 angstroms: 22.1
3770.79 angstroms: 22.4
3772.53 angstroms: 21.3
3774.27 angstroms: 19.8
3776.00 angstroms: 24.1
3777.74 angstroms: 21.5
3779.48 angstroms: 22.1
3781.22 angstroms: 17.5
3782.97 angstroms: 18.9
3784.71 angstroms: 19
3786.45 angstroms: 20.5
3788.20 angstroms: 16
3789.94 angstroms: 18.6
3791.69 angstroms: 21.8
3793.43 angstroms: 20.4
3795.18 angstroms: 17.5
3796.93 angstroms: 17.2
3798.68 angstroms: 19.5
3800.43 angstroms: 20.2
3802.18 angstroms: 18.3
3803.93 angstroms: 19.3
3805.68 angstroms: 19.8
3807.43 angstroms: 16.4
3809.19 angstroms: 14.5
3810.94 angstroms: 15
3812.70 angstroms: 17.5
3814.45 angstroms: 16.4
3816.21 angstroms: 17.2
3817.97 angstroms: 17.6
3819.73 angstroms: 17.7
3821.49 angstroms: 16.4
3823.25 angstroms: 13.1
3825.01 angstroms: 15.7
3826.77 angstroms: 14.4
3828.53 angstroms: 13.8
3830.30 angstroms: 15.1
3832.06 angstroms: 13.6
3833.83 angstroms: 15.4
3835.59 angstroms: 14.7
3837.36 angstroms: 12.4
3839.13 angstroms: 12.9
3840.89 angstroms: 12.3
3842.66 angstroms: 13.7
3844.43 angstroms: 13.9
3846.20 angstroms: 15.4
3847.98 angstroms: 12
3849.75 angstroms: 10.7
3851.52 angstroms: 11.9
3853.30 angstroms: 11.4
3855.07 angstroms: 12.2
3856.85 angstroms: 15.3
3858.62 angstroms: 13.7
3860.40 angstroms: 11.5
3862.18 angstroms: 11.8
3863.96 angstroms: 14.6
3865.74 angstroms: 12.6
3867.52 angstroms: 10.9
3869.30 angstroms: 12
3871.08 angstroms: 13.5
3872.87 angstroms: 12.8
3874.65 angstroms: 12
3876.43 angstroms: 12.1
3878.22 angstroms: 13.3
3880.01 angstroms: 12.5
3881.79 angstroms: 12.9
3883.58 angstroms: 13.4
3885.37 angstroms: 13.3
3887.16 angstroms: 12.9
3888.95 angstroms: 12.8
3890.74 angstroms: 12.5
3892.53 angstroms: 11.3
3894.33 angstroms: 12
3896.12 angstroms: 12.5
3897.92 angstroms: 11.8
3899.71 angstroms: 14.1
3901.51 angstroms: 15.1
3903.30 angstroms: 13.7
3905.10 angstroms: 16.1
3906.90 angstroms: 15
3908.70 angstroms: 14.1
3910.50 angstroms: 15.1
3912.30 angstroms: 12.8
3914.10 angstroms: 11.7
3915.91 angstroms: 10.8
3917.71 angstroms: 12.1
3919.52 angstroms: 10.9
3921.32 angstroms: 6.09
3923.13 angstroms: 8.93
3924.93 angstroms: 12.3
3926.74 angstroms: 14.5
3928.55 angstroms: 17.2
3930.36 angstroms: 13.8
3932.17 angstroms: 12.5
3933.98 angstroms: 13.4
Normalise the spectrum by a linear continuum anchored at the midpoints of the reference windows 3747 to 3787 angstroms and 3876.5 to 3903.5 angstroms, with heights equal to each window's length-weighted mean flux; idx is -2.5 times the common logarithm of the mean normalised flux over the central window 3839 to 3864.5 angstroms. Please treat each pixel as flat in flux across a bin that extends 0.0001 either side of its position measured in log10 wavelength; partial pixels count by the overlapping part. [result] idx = 0.17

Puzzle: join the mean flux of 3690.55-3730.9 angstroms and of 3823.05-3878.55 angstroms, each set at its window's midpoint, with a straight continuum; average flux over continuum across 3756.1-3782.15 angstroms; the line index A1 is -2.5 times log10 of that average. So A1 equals 0.17 mag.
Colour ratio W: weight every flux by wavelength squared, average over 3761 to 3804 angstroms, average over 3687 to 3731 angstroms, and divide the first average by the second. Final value 0.63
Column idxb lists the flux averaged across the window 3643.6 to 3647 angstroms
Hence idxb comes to 60.6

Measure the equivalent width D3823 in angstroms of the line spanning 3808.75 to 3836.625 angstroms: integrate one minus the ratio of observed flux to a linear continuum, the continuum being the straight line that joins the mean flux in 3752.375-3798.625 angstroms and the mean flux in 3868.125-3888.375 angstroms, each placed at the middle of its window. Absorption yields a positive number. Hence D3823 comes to 1.65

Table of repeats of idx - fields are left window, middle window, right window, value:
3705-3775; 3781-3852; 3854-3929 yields 0.223 mag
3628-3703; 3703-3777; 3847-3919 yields 0.135 mag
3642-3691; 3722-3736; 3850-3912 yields -0.010 mag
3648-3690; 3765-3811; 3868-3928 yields 0.307 mag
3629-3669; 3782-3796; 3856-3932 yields 0.371 mag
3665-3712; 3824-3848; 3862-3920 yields 0.280 mag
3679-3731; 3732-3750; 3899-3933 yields 0.128 mag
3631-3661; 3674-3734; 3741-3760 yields -0.017 mag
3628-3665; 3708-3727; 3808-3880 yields 0.020 mag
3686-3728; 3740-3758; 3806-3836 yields 0.325 mag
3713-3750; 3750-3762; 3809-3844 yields 0.467 mag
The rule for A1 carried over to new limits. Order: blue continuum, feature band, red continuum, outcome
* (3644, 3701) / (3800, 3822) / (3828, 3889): 0.149 mag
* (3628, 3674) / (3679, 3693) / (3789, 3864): 0.144 mag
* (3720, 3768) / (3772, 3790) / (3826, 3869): 0.075 mag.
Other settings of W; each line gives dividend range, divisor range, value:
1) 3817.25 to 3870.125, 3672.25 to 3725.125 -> 0.45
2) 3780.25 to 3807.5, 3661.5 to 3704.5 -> 0.63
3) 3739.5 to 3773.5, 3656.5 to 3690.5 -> 0.63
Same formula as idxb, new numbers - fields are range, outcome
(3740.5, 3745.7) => 25.5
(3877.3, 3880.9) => 12.9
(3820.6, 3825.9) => 15.1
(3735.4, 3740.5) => 31.2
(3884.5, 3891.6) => 12.9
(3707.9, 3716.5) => 34.6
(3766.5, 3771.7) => 22.3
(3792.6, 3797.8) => 18.3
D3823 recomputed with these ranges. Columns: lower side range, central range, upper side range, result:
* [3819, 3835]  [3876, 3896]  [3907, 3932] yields 1.1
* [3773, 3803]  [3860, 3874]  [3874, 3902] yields 1.7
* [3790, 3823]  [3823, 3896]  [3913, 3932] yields 10.0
